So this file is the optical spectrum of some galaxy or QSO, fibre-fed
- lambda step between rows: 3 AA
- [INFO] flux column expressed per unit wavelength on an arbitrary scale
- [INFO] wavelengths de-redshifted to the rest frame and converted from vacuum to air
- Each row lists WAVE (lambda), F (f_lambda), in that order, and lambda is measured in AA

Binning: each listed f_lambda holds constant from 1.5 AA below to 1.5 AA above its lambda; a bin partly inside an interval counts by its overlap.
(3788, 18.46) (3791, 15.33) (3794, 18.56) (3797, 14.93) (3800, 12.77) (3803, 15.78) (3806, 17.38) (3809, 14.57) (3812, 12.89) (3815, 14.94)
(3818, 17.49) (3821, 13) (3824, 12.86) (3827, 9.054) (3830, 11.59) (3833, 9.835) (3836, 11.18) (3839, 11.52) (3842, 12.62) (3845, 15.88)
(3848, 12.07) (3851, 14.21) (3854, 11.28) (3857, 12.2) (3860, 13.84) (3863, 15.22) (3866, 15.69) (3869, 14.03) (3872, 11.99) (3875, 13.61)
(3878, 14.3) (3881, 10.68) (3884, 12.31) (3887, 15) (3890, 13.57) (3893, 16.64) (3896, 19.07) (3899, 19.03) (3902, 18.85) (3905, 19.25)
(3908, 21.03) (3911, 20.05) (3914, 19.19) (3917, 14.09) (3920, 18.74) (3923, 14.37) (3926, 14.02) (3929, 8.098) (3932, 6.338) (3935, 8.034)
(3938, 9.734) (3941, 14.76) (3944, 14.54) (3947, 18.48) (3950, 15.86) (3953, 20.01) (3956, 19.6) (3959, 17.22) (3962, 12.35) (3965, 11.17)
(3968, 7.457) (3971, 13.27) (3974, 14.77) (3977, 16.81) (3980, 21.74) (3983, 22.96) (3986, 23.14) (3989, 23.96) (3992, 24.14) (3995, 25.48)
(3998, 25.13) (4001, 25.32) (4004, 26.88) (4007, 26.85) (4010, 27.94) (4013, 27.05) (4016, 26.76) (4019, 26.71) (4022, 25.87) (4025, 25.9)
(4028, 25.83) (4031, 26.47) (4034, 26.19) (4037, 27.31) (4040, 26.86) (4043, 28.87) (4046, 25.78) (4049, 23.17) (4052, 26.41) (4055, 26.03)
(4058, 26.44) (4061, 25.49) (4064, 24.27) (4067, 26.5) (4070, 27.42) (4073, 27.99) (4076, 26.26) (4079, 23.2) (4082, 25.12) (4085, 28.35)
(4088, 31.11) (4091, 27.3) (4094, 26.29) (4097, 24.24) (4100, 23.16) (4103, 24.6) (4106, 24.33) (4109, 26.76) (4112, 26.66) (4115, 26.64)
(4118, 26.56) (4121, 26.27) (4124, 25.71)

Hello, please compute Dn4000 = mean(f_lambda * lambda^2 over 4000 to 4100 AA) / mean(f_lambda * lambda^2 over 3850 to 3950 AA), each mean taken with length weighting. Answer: 1.94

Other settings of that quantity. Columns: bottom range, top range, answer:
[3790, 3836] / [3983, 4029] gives 2.04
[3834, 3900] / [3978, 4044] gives 2.00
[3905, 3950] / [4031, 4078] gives 1.92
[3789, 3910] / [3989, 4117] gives 2.00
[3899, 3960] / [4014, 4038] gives 1.77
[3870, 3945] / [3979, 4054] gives 1.85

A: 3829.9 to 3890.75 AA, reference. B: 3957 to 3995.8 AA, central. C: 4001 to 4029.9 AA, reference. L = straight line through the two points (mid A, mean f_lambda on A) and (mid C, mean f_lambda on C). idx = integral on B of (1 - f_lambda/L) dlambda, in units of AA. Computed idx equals 9.0 AA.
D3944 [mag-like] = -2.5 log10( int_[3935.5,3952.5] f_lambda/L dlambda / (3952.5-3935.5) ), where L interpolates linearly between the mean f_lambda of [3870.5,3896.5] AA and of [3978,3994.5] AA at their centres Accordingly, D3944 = 0.31 mag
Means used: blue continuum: 13.9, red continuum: 23.1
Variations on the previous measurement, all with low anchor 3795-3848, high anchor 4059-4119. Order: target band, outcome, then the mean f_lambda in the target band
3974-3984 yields 0.075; 19.5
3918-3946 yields 0.458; 12.2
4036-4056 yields -0.098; 26.3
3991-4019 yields -0.184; 26.2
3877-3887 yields 0.270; 12.7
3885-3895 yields 0.107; 15.1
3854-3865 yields 0.132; 13.5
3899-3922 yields -0.062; 18.7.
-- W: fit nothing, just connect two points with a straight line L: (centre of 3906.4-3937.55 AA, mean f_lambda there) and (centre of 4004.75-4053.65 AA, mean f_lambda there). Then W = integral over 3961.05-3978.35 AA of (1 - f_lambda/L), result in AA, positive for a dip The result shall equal 6.3 AA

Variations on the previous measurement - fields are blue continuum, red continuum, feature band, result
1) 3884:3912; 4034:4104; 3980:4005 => -2.2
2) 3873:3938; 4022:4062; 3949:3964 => 1.8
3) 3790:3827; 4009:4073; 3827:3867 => 9.7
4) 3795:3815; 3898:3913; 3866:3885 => 5.4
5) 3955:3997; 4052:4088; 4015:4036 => -3.5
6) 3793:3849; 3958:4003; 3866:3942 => 7.9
